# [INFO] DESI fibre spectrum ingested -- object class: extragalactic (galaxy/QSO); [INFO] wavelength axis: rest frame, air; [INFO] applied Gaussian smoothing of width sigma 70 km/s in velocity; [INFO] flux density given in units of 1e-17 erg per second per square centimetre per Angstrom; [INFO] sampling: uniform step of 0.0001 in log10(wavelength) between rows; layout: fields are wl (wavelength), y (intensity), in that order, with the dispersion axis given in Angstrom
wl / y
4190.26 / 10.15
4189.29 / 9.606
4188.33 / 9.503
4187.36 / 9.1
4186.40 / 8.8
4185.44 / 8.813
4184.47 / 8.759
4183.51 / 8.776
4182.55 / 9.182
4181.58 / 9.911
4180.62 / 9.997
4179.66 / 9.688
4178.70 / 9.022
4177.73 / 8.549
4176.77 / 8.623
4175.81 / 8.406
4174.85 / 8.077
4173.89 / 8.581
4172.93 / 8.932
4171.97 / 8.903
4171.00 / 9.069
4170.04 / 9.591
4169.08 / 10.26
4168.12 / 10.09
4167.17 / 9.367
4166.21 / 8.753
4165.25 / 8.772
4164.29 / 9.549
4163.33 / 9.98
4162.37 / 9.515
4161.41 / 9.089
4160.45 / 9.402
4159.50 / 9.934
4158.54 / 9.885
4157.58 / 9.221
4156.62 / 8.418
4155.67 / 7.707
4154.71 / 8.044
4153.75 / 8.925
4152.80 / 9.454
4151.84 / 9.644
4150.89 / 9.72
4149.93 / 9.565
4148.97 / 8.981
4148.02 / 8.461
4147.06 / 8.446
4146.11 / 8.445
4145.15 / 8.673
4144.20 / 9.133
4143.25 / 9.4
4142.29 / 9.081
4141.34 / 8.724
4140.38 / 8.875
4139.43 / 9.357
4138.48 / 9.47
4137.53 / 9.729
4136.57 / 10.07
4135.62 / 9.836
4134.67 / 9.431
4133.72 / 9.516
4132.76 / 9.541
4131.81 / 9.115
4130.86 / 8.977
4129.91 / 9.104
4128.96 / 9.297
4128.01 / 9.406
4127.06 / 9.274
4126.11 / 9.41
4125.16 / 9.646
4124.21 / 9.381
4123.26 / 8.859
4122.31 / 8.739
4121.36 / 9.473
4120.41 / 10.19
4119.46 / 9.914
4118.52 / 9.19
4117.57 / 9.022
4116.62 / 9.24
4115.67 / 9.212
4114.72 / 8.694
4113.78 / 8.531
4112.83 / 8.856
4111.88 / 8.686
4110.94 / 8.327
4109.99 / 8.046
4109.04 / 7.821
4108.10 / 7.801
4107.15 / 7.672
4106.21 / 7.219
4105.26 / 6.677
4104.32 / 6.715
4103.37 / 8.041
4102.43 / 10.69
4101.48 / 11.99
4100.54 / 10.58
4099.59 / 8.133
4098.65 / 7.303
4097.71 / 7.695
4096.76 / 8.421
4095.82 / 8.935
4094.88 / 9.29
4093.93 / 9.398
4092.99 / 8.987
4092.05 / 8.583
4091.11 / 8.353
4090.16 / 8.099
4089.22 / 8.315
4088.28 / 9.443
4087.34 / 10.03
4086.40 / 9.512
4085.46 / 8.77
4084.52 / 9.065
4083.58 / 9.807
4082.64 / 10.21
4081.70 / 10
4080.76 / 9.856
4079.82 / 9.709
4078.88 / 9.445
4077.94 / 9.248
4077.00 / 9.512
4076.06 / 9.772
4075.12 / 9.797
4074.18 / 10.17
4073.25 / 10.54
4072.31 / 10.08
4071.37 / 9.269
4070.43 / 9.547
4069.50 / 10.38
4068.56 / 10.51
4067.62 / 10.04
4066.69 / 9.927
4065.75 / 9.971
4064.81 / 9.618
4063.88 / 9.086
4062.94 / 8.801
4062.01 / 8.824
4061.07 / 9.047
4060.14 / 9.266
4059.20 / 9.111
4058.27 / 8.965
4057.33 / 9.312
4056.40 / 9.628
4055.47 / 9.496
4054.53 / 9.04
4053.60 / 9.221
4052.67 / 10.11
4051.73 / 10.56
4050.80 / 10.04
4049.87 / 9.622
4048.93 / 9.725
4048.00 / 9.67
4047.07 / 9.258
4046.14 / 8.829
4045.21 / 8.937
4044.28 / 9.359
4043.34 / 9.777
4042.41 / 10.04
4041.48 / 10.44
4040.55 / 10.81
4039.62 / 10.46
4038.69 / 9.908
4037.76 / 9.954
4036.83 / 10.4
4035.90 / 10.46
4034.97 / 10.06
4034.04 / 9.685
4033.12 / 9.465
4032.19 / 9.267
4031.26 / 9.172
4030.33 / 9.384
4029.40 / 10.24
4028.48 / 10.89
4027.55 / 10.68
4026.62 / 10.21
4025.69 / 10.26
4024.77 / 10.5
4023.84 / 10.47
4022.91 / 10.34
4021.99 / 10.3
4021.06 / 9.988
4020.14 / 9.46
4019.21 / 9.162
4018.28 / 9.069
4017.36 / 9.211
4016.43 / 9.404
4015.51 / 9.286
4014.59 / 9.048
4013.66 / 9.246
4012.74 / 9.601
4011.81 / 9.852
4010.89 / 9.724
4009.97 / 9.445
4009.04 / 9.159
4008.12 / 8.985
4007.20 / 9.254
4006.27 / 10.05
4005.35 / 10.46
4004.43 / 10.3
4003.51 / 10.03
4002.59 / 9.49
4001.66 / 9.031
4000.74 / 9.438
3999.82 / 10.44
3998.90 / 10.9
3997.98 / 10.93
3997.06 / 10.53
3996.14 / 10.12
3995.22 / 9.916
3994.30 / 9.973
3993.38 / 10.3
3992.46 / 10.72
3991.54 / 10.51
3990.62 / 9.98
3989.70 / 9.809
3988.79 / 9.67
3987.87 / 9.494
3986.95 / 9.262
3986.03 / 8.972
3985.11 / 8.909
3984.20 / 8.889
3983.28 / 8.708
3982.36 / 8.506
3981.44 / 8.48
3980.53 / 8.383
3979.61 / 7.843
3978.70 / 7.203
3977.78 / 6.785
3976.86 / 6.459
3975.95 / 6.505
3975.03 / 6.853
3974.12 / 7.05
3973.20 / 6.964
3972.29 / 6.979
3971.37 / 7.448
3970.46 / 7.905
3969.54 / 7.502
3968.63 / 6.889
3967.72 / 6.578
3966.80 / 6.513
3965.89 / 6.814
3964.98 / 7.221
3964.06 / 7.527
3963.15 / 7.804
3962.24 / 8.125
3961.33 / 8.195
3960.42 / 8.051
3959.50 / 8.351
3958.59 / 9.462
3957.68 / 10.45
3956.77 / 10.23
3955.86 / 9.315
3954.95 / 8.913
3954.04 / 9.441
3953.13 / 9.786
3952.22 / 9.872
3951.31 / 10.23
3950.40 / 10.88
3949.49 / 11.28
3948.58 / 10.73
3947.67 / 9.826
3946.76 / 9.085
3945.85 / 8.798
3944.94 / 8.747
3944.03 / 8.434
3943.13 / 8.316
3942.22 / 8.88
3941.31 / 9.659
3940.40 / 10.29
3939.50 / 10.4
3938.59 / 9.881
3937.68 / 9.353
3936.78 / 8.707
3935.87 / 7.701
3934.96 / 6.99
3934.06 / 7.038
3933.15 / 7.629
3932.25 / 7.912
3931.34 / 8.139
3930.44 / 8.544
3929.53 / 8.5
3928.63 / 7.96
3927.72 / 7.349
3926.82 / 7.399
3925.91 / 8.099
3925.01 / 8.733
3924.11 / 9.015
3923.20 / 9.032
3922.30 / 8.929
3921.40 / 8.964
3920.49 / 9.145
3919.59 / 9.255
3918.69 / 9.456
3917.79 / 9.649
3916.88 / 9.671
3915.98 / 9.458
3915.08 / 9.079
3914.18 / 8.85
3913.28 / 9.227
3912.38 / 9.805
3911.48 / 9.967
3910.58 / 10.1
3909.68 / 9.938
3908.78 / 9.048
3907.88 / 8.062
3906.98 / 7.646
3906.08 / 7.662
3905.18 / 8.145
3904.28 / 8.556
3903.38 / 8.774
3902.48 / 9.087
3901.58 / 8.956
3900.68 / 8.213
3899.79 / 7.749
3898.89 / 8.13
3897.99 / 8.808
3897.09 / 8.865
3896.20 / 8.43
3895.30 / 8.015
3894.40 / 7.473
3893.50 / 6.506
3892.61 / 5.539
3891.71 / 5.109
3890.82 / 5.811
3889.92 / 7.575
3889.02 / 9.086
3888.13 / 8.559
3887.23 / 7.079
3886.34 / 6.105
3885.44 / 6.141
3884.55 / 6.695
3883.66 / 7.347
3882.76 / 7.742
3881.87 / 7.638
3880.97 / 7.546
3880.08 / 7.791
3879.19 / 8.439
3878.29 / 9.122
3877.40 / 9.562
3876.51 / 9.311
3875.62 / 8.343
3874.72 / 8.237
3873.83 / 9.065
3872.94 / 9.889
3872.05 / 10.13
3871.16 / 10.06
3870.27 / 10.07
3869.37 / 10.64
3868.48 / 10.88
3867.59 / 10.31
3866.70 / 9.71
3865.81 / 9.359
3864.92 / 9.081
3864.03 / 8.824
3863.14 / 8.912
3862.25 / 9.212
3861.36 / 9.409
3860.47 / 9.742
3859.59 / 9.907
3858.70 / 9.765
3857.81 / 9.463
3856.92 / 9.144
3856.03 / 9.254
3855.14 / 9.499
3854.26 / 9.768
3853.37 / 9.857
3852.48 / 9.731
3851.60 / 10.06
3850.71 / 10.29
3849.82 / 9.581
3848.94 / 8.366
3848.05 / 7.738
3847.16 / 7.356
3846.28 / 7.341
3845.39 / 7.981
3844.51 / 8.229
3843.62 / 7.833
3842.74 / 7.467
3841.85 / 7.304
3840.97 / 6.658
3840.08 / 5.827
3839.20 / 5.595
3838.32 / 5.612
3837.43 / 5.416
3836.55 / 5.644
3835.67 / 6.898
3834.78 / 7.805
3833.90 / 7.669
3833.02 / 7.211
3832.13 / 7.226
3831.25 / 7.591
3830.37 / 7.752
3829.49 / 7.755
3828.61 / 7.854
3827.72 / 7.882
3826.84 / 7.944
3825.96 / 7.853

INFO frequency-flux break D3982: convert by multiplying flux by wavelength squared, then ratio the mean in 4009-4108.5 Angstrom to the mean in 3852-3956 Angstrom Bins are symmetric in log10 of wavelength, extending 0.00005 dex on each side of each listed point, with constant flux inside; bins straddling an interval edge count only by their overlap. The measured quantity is 1.2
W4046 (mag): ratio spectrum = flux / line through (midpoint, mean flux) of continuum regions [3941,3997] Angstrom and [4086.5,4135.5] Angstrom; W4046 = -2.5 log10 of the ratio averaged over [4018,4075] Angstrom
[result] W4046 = -0.114 mag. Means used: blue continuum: 8.71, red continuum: 8.9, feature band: 9.79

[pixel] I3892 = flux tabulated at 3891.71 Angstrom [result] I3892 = 5.109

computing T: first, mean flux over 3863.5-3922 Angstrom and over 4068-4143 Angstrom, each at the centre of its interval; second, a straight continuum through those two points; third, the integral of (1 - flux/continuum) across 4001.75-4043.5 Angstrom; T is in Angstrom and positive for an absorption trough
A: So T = -4.3 Angstrom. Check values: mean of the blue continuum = 8.58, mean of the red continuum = 9.16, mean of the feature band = 9.85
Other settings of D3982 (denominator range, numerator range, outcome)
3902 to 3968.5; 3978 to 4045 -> 1.14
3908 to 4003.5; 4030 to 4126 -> 1.12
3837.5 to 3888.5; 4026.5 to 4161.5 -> 1.22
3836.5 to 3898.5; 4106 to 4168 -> 1.25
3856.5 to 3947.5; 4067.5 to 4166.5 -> 1.18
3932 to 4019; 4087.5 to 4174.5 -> 1.09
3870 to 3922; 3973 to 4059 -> 1.20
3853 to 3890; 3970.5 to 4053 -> 1.14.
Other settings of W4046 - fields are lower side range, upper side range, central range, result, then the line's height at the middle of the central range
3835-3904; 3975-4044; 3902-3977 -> 0.038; 8.95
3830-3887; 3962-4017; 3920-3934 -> 0.038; 8.62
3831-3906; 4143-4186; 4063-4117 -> -0.027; 8.89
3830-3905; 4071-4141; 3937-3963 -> -0.106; 8.56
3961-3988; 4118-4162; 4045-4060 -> -0.131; 8.4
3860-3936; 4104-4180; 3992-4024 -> -0.126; 8.74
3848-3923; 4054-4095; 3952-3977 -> 0.138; 9.05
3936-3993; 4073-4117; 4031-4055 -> -0.109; 8.85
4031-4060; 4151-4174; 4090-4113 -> 0.119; 9.48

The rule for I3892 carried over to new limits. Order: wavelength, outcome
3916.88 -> 9.671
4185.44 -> 8.813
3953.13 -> 9.786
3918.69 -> 9.456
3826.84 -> 7.944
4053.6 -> 9.221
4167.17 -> 9.367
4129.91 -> 9.104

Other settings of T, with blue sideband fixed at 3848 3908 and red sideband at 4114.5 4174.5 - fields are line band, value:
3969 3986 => 2.3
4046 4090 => -2.5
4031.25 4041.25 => -1.2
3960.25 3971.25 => 1.8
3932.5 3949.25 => -0.3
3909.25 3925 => -1.2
